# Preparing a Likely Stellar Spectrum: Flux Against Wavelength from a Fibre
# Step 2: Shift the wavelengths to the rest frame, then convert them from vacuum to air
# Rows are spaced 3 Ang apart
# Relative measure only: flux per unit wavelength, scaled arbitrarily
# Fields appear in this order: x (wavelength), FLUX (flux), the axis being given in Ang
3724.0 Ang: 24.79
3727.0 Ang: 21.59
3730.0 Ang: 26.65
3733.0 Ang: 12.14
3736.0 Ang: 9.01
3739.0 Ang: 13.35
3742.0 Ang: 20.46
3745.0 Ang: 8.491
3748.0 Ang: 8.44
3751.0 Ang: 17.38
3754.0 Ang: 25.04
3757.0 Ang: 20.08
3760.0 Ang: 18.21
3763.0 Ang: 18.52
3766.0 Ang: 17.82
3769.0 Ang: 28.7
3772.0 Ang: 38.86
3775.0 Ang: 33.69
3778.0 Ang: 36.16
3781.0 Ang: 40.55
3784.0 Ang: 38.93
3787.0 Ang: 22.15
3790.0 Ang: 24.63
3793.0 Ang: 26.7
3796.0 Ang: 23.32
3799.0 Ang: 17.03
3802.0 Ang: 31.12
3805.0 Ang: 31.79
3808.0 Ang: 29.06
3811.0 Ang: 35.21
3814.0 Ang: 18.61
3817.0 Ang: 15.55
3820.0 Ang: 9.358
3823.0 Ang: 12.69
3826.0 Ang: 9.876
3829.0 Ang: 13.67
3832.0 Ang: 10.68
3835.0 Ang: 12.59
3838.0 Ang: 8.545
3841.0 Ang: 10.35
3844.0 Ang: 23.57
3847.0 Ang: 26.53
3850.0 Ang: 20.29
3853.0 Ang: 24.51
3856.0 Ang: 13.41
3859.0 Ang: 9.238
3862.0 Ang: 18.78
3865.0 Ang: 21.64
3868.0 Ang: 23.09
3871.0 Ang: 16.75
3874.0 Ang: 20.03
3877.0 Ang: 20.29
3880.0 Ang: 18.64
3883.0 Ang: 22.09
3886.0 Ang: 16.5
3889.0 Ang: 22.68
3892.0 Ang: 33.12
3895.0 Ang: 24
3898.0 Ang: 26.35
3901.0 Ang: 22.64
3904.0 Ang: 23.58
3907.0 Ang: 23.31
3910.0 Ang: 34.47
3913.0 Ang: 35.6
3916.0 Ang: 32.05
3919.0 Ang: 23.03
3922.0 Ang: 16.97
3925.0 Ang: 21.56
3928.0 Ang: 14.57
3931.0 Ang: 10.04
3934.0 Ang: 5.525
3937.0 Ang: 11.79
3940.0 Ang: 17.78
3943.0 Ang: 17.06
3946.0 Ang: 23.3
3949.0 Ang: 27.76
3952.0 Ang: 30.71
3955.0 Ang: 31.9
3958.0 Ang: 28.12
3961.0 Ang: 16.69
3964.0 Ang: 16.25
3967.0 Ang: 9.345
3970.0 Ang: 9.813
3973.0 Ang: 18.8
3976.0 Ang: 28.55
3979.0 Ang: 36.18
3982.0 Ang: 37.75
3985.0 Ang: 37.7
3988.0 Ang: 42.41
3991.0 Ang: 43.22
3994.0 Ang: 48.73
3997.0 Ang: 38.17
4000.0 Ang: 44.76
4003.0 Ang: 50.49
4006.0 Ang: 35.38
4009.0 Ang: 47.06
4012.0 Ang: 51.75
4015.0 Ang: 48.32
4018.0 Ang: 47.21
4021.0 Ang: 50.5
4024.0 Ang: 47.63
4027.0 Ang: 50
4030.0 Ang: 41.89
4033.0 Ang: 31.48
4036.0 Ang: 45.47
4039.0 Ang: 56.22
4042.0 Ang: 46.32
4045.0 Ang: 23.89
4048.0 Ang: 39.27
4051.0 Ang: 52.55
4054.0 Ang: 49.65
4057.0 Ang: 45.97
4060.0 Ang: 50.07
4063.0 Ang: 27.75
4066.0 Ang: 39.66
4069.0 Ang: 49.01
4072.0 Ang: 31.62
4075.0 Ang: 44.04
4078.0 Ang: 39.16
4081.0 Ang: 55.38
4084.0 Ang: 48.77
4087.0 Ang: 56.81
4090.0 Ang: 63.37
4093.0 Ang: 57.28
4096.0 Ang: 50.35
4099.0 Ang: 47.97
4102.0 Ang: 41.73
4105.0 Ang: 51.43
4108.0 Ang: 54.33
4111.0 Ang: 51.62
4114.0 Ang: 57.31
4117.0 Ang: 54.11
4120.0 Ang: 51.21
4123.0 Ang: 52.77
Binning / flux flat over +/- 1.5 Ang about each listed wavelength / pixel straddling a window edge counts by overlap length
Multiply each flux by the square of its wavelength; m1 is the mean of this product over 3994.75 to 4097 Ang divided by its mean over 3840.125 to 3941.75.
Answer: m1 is 2.38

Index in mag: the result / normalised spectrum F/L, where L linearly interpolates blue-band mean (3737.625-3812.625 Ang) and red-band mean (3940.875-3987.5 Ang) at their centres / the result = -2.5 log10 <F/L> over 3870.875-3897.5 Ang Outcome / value 0.14 mag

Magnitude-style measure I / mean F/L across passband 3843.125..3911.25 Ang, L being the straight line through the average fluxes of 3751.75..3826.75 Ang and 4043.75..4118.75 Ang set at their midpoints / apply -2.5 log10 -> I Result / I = 0.41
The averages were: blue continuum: 25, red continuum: 47.4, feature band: 21.9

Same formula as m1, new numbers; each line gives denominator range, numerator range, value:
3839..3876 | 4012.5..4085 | 2.58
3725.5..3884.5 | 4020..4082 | 2.39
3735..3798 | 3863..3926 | 1.08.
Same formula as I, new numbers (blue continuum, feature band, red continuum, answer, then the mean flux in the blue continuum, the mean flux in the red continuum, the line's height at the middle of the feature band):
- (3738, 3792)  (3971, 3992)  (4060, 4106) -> 0.17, 24.1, 47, 39.7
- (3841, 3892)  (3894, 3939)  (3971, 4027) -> 0.26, 20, 41.9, 28.2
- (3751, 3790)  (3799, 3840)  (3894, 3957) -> 0.40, 27.7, 22.6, 26.1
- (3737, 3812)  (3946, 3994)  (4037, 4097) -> 0.36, 24.9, 46.3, 39.2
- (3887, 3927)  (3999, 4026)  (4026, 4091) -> -0.20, 25.8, 44.7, 39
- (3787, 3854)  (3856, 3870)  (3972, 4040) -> 0.39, 19.8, 42.7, 25.1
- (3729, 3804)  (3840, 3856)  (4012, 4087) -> 0.38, 23.1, 44.6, 29.3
